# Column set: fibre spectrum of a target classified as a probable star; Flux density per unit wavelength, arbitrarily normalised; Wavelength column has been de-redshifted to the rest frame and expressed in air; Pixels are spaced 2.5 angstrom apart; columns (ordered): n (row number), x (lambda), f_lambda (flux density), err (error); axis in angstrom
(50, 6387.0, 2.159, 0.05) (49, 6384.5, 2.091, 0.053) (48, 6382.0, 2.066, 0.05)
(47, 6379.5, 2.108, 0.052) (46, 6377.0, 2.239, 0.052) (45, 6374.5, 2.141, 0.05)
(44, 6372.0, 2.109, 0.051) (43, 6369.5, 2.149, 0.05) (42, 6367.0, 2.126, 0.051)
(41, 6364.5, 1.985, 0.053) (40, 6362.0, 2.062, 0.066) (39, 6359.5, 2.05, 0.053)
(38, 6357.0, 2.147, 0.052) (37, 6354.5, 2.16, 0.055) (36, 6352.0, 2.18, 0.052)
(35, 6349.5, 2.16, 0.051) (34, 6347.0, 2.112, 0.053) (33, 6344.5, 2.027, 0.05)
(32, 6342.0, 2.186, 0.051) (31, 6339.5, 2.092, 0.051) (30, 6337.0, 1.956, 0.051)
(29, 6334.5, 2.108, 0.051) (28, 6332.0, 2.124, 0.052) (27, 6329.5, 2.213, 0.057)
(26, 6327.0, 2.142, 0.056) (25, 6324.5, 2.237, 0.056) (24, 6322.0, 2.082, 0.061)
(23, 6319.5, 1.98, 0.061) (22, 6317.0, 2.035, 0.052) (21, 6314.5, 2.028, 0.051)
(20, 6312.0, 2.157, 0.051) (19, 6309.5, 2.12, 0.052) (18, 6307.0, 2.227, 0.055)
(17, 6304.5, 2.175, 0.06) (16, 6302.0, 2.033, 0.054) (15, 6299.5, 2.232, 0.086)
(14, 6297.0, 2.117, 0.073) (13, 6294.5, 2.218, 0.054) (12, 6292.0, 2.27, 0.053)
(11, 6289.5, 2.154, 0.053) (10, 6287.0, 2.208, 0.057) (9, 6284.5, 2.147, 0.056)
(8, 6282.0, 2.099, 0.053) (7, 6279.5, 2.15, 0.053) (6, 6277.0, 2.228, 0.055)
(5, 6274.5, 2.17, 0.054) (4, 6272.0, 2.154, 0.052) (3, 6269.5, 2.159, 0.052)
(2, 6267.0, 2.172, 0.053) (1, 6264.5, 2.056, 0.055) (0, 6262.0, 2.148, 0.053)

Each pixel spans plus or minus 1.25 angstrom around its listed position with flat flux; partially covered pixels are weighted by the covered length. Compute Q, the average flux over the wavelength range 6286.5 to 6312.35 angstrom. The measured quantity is 2.17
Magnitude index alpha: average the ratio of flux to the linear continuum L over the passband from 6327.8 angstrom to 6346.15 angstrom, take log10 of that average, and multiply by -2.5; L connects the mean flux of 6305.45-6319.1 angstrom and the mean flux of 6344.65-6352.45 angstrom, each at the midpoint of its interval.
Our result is 0.01 mag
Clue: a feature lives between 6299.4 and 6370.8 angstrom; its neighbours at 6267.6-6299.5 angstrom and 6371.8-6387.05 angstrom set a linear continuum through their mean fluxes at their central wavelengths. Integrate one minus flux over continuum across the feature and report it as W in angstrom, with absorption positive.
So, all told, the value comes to 1.3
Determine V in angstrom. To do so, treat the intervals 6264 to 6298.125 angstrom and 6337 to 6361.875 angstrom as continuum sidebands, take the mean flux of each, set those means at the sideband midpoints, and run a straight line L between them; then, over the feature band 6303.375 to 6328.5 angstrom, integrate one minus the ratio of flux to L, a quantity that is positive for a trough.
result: 0.24 angstrom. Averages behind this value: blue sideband 2.17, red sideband 2.11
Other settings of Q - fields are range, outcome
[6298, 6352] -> 2.12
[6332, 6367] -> 2.1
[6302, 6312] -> 2.15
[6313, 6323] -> 2.03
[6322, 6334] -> 2.16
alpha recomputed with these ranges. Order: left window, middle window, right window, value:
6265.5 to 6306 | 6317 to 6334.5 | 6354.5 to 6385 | 0.01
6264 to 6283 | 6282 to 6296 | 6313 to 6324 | -0.04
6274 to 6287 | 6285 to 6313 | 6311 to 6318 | -0.03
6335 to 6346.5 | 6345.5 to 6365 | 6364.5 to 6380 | -0.01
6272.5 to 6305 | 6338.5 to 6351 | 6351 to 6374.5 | 0.00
